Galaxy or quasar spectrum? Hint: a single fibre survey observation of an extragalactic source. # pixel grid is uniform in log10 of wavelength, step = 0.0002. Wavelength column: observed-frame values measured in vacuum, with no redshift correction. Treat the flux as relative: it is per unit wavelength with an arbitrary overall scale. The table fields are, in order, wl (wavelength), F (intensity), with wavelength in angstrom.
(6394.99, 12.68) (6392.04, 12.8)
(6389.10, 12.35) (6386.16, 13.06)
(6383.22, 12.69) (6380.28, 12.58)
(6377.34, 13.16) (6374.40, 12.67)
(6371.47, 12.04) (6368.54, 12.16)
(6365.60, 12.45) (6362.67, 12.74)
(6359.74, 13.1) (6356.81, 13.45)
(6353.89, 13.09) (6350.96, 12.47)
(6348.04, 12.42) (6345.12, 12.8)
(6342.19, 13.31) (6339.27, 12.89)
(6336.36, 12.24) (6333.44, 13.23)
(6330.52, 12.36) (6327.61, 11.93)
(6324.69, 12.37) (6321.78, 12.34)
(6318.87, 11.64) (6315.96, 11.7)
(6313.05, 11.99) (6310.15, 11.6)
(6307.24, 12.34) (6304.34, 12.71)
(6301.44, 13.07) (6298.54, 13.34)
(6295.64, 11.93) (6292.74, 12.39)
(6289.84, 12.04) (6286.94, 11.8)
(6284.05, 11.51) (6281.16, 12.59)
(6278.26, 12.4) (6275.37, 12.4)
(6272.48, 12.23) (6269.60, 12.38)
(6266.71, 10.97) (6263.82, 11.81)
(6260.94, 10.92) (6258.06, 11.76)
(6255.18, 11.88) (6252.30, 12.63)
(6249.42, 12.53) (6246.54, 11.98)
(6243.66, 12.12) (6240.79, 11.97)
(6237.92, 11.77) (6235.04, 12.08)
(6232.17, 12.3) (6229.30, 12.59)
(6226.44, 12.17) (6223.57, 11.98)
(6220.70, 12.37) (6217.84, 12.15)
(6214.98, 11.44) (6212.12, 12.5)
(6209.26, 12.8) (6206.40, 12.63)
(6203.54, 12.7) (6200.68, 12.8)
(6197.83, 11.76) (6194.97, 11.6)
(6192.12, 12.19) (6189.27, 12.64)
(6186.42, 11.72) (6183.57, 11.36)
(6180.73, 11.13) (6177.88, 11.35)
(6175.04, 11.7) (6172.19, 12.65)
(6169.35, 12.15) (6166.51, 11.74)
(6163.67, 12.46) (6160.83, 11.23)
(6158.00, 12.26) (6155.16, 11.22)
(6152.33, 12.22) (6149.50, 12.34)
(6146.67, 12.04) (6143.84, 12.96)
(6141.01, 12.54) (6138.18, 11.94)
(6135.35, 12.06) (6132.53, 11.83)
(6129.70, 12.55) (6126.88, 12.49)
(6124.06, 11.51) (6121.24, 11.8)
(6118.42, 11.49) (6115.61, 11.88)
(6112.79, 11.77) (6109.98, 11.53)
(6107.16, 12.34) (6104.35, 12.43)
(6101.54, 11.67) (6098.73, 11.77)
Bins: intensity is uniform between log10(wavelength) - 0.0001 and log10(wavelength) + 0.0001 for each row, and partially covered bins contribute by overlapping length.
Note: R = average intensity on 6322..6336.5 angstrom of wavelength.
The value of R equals 12.4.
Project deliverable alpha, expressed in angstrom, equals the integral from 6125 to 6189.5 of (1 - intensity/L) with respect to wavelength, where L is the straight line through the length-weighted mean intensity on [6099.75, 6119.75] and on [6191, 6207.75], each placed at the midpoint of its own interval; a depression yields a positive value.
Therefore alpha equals 0.4 angstrom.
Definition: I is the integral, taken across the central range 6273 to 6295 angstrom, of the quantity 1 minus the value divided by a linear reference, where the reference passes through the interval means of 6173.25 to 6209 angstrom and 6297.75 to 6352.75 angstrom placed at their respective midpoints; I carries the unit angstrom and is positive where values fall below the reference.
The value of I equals 0.3 angstrom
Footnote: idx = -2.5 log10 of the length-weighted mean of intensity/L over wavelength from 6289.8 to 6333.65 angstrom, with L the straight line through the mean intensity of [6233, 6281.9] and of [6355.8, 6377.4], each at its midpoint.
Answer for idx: 0.00 mag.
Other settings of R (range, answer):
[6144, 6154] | 12.3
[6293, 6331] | 12.3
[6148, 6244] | 12.1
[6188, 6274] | 12.1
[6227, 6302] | 12.1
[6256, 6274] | 11.7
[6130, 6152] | 12.3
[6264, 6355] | 12.3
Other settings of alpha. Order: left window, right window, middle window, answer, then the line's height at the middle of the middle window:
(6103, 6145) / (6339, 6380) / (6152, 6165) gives 0.3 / 12.2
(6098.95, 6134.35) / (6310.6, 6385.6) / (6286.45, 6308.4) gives -0.1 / 12.4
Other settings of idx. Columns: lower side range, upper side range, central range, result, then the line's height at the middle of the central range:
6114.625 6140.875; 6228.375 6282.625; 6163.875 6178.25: 0.000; 12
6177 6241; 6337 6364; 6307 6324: 0.068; 12.7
